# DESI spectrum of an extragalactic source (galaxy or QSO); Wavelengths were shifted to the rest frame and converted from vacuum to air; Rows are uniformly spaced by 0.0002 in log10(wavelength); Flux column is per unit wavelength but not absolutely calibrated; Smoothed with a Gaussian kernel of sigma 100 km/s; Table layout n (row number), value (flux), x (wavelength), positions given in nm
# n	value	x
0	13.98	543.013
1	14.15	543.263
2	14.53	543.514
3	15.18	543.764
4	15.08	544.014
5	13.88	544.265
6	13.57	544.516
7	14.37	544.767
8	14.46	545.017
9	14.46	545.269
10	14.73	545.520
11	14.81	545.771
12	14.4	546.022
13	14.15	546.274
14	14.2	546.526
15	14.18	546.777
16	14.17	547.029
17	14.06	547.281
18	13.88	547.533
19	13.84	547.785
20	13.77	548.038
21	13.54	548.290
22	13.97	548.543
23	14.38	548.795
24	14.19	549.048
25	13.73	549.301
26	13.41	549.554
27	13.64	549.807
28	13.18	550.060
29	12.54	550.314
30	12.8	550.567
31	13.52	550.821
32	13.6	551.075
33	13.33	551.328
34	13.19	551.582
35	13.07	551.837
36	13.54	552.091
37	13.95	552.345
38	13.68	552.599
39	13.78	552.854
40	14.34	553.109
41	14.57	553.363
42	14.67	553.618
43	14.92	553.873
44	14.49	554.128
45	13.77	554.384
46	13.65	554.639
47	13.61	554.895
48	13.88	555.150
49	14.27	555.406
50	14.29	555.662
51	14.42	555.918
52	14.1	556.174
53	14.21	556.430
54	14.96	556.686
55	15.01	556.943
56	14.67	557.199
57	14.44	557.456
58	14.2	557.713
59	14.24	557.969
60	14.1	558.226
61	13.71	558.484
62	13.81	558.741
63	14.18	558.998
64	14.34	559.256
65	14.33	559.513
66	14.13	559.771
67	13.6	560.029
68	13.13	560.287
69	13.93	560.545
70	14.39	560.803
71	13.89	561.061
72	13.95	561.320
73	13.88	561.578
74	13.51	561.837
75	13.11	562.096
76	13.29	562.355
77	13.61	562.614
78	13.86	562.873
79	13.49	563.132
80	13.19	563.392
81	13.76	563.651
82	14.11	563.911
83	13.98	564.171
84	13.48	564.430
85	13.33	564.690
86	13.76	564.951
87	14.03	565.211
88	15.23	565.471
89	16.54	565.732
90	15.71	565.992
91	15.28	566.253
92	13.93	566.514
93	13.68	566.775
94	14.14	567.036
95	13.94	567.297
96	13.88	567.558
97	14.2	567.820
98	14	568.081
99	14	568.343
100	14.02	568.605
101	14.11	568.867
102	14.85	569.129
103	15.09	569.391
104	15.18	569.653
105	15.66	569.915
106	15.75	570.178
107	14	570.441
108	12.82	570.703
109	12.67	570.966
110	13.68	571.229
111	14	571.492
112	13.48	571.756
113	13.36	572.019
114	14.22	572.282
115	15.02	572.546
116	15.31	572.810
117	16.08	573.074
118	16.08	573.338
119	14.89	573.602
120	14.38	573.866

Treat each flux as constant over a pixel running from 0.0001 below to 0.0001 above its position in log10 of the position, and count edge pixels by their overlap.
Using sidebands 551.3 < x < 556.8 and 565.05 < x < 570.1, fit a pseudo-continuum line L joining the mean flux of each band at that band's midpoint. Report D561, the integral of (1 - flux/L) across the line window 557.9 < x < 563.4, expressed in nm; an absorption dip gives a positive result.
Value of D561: 0.19 nm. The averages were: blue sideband 14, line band 13.8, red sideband 14.6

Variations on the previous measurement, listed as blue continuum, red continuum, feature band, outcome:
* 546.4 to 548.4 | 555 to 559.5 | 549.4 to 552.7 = 0.173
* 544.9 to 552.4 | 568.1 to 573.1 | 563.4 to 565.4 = 0.057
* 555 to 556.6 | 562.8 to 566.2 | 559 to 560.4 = 0.027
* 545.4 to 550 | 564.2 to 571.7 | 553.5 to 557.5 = -0.052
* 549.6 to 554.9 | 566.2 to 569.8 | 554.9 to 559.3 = -0.120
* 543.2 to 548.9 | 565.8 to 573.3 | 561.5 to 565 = 0.188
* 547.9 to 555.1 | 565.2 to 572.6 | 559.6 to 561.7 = 0.029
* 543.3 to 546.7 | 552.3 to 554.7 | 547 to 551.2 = 0.199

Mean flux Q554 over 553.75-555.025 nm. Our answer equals 14.1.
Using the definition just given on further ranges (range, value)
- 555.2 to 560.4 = 14.2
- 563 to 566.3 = 14.3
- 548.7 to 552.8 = 13.5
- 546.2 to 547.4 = 14.2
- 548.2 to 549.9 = 13.8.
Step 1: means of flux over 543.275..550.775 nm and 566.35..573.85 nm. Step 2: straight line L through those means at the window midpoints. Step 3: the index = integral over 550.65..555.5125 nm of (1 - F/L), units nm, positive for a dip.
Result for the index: 0.08 nm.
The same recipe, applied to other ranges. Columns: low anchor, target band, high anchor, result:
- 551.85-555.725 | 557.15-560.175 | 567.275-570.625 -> 0.017 nm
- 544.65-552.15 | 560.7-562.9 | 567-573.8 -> 0.074 nm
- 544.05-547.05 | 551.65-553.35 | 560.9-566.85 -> 0.052 nm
